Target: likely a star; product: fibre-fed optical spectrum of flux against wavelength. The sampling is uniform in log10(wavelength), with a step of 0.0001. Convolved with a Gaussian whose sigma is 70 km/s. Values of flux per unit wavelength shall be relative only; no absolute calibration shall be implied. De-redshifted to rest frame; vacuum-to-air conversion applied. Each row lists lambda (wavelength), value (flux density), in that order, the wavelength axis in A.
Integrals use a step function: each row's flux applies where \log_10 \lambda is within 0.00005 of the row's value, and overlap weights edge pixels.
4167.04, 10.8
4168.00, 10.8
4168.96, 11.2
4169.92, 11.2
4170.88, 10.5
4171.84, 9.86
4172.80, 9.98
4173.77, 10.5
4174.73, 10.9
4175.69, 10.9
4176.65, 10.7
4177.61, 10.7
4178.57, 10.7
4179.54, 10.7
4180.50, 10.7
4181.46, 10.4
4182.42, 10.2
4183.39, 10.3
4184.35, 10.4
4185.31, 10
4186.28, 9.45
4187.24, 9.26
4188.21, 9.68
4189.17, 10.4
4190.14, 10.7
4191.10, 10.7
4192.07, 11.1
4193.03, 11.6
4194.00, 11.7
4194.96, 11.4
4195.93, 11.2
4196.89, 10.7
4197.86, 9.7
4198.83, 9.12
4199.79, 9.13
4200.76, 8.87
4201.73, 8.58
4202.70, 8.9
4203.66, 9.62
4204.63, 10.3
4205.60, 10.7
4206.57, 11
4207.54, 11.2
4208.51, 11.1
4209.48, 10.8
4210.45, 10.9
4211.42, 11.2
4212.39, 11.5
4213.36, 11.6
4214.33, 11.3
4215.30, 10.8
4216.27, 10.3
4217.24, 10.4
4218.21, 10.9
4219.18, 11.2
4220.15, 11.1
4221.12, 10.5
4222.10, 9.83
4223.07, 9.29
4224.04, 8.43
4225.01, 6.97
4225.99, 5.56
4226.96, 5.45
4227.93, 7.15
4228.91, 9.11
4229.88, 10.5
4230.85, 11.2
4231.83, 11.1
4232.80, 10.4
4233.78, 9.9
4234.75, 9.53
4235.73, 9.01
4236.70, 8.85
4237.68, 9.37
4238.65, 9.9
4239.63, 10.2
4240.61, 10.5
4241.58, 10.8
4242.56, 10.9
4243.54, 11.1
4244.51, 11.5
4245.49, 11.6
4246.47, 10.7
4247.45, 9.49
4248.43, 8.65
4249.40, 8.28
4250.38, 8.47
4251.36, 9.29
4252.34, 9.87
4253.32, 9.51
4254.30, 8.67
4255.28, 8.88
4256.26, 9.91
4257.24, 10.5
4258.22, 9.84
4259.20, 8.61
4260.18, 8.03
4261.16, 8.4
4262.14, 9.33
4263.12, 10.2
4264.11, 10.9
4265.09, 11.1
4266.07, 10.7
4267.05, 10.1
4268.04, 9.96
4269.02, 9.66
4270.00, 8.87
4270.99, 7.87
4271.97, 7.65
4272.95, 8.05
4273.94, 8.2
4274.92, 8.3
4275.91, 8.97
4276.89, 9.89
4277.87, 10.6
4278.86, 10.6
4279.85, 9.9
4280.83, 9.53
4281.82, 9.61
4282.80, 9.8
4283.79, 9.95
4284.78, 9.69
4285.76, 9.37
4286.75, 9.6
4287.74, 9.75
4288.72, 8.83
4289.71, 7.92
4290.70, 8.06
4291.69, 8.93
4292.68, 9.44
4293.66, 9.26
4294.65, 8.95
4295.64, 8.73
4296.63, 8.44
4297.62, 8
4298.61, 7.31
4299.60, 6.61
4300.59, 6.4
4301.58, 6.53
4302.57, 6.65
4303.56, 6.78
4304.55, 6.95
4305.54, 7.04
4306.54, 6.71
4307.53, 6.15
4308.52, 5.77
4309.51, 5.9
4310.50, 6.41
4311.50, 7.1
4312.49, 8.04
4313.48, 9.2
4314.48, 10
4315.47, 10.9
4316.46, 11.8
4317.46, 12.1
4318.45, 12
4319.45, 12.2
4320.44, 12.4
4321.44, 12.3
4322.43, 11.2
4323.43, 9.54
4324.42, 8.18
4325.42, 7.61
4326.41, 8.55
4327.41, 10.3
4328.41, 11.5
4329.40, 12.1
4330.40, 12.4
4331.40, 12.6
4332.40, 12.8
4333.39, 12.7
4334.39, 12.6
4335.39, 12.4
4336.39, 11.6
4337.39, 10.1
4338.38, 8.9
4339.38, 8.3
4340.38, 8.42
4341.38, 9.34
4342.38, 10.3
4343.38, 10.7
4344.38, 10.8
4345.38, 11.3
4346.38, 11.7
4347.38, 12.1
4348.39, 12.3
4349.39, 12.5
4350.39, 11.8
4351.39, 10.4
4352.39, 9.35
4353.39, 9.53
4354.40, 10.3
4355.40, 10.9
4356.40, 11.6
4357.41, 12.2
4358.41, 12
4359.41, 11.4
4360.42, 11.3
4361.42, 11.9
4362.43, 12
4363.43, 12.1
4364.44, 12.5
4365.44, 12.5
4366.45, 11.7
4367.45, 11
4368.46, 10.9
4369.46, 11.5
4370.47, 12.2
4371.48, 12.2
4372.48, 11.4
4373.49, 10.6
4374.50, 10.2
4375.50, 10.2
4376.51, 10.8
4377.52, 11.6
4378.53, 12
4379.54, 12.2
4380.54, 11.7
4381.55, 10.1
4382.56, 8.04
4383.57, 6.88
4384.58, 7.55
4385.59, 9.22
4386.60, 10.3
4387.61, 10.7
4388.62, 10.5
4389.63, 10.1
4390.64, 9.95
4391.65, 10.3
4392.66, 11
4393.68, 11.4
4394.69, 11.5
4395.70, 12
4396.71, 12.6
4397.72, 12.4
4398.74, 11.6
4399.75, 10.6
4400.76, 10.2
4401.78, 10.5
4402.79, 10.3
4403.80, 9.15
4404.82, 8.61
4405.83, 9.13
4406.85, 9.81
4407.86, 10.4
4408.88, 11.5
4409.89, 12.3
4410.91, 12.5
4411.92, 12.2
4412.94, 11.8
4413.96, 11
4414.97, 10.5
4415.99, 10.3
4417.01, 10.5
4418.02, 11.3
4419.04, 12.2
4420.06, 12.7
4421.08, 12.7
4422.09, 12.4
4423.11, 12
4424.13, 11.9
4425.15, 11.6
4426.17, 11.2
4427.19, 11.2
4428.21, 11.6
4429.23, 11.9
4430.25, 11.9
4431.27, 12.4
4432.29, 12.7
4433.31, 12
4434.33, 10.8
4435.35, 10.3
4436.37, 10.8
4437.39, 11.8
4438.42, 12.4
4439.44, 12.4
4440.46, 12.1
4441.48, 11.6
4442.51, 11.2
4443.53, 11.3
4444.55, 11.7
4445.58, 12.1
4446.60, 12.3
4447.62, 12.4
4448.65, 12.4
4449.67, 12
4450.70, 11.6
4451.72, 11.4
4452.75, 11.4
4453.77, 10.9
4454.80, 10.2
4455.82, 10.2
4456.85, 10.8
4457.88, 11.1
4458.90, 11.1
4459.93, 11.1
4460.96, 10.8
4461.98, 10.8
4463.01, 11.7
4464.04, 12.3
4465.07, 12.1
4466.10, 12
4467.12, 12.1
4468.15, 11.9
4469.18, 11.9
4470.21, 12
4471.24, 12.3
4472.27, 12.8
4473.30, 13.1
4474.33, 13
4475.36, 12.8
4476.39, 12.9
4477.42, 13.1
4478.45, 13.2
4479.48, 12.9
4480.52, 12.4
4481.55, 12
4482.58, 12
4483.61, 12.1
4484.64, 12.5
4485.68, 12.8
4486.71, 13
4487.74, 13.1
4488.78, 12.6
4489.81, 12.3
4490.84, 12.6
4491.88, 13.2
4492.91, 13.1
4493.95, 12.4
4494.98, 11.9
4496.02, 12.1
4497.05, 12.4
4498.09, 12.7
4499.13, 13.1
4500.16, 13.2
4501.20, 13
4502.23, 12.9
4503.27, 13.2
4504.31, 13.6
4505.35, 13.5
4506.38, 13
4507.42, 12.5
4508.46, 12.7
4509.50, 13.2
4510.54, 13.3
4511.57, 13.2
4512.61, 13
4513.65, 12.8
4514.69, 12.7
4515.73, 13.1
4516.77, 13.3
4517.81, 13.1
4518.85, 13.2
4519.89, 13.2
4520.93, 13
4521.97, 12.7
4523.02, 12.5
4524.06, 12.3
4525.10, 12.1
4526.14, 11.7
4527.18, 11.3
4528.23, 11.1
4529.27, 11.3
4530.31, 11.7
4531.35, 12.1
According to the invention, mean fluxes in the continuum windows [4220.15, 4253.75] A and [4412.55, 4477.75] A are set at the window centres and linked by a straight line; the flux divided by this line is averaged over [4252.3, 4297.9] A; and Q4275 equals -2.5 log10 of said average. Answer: 0.07 mag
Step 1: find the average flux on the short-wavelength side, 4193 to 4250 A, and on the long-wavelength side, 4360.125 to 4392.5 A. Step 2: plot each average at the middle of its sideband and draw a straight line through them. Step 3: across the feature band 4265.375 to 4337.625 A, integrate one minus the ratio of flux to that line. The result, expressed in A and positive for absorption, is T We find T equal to 7.5 A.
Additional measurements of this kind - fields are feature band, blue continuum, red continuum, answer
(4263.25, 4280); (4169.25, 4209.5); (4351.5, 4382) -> 2.0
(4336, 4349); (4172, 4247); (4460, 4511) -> 1.0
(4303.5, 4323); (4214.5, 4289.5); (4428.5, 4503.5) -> 2.3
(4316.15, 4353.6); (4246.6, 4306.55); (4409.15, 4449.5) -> -3.7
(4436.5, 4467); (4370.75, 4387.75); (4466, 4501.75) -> 0.9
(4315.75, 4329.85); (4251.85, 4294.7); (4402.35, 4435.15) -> -1.1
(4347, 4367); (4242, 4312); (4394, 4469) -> -2.6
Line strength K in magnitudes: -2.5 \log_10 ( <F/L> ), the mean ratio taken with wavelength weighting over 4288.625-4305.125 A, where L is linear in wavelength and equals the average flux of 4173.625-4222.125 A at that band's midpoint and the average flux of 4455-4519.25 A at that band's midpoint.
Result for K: 0.39 mag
